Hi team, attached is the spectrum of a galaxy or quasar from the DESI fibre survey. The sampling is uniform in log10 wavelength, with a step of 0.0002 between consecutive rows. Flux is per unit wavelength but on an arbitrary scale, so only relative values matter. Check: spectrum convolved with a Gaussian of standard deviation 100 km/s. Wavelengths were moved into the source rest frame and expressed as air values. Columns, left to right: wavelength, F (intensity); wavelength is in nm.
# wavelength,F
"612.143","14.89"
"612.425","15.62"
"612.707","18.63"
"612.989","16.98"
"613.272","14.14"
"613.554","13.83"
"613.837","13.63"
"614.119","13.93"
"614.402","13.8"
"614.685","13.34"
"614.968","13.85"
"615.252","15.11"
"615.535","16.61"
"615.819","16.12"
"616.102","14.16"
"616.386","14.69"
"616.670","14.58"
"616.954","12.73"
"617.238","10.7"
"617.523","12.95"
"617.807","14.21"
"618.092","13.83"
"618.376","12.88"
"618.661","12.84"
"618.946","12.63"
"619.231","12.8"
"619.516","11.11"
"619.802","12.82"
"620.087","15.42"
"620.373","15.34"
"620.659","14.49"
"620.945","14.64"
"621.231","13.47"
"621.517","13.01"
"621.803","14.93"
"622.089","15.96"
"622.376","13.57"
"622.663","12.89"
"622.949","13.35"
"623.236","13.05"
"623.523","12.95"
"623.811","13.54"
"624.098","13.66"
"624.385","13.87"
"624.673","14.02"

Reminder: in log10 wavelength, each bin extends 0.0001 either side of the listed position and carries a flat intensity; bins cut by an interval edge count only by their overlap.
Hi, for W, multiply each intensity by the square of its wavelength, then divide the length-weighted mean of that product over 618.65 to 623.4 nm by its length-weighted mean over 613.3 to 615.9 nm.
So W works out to 1.0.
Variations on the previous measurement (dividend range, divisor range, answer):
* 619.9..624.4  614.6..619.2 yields 1.03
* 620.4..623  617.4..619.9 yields 1.11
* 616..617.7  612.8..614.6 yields 0.93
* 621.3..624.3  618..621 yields 1.03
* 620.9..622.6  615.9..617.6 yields 1.07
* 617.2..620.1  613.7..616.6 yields 0.90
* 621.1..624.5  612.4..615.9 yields 0.94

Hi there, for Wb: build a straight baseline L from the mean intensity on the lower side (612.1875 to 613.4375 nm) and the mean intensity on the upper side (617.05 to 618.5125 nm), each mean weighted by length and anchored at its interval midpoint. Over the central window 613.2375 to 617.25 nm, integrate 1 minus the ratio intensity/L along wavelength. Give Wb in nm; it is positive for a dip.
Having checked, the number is 0.098 nm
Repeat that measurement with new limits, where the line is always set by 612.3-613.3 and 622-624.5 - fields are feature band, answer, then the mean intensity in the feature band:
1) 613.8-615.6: 0.20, 14.3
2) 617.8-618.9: 0.13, 13.3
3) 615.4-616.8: 0.04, 15.2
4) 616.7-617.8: 0.19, 12.6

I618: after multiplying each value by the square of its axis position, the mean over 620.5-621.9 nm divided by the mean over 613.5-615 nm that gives 1.05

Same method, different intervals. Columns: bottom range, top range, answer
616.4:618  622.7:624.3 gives 1.03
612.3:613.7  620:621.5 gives 0.94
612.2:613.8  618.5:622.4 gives 0.90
